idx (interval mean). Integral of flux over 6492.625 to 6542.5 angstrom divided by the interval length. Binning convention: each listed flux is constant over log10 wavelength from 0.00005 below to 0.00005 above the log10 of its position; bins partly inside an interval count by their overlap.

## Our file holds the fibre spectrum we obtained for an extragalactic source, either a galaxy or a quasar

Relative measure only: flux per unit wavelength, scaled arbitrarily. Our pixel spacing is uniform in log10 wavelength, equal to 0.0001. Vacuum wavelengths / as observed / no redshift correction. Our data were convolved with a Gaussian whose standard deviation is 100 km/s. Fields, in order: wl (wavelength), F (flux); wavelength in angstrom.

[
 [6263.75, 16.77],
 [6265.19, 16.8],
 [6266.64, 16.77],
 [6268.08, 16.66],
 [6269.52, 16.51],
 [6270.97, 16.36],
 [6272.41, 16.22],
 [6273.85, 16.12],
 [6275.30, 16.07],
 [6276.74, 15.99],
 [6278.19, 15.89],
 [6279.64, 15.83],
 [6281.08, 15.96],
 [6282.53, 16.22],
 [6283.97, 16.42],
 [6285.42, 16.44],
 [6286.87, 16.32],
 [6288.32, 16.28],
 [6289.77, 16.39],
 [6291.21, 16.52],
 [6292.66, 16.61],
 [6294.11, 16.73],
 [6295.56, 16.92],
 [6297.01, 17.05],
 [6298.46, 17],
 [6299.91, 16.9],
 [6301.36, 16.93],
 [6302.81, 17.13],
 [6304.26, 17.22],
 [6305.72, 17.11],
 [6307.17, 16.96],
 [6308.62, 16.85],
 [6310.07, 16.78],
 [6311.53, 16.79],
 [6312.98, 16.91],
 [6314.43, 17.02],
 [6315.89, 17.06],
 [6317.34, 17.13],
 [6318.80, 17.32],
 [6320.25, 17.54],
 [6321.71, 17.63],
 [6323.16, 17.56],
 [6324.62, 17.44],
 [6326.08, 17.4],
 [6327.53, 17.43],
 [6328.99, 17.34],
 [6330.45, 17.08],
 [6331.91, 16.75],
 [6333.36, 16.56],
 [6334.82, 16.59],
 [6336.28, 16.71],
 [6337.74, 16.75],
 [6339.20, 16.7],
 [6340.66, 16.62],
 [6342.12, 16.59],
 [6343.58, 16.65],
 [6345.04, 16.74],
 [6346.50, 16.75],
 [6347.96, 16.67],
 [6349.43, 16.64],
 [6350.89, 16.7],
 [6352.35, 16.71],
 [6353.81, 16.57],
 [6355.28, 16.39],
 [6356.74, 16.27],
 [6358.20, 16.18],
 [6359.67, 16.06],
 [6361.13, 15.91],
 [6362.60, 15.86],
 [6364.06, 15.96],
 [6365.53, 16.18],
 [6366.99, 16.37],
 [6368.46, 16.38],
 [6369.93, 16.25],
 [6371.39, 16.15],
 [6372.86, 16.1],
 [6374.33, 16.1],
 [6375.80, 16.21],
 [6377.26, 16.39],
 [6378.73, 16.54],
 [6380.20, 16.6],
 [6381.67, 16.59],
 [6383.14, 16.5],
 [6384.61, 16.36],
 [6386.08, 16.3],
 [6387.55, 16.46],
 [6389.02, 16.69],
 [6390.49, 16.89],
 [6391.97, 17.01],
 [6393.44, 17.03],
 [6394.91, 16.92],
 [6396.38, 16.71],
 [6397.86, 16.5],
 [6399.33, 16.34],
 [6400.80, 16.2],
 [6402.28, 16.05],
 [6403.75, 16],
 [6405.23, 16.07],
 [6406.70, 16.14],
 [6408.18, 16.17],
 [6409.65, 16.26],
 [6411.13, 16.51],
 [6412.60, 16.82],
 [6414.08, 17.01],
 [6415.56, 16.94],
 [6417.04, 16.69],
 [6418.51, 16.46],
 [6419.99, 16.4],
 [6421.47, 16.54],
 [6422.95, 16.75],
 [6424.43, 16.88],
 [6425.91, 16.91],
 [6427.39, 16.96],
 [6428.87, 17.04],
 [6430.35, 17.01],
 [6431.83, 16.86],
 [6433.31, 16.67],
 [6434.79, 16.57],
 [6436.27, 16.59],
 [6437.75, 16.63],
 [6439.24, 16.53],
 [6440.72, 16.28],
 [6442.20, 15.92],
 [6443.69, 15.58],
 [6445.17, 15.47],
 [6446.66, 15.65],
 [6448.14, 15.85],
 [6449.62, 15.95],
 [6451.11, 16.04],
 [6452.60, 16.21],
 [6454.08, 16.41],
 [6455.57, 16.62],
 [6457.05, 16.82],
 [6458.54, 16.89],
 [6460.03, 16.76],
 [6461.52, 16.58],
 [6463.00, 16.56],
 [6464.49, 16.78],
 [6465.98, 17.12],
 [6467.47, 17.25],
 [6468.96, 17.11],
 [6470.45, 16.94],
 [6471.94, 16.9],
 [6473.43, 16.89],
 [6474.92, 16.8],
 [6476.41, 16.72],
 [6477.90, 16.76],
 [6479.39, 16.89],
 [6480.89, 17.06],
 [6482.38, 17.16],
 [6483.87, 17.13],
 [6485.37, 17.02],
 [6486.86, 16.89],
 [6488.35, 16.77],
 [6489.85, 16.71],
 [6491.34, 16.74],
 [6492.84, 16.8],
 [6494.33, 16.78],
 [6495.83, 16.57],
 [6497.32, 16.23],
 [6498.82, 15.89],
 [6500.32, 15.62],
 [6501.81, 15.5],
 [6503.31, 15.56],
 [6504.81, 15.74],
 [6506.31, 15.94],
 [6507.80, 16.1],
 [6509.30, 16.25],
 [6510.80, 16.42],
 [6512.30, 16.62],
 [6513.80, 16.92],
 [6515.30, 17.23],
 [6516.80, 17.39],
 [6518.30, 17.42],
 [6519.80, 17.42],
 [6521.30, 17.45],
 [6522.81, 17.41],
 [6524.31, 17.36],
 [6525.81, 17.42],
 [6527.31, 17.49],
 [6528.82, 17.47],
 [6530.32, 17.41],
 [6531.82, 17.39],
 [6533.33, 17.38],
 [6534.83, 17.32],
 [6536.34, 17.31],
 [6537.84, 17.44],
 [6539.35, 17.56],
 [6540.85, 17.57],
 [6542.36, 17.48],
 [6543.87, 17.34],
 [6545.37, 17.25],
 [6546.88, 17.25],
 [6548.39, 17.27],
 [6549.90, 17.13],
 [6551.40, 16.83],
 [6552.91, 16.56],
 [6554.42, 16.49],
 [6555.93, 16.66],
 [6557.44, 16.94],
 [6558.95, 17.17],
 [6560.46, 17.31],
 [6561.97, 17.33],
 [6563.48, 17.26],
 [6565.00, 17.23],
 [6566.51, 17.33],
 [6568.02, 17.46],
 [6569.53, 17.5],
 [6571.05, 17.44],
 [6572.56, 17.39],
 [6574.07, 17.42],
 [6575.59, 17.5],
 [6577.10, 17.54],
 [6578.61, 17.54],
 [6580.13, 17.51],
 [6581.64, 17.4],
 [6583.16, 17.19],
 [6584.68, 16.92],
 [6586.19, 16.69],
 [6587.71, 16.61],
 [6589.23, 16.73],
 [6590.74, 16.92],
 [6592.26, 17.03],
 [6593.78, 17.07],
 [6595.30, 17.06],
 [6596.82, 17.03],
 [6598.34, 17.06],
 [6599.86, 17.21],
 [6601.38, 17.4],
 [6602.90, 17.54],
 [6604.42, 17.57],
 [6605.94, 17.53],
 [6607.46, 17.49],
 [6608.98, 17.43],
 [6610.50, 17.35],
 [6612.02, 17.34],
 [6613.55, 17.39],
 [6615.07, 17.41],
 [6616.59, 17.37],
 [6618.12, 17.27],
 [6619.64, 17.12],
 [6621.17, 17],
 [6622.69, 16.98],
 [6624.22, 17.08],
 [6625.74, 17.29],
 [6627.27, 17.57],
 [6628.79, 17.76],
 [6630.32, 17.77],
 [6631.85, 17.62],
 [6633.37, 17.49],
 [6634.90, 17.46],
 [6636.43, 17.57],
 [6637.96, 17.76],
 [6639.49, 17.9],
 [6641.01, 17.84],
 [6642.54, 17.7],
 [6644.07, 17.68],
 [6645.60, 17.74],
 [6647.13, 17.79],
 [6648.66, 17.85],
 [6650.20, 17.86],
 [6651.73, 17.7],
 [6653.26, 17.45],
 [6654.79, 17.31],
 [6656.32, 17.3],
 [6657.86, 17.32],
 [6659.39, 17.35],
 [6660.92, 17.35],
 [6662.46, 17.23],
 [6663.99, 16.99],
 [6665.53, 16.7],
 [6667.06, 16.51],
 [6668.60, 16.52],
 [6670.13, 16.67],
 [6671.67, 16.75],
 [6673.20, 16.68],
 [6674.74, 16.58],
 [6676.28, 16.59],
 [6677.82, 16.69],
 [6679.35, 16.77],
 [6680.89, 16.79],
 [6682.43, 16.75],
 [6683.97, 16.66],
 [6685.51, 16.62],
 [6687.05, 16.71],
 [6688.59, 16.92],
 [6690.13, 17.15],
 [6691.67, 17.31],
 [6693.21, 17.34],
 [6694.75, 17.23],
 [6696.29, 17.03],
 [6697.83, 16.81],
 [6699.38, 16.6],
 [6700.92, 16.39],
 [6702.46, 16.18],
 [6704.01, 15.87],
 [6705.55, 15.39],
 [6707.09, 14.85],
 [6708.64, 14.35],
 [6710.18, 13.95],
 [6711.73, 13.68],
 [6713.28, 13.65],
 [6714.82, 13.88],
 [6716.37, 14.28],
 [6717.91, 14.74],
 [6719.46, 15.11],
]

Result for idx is 16.9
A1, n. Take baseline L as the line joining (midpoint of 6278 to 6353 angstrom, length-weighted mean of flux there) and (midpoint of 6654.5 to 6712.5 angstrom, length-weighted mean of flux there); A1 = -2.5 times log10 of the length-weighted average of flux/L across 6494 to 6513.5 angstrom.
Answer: 0.04 mag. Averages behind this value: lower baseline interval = 16.8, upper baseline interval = 16.5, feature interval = 16.1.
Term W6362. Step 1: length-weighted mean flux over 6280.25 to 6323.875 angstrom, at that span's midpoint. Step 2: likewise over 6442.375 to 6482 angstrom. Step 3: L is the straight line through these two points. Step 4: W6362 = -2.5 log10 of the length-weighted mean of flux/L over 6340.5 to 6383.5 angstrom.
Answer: 0.02 mag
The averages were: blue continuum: 16.9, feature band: 16.4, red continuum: 16.6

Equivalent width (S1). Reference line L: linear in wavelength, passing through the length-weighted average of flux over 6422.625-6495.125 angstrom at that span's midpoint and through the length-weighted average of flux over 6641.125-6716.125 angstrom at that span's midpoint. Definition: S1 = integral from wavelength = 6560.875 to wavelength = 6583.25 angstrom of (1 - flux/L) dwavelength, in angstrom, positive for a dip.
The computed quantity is -1.1 angstrom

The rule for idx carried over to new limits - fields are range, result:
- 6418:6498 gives 16.6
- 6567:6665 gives 17.4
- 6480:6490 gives 17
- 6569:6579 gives 17.5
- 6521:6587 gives 17.3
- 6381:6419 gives 16.5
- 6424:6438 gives 16.8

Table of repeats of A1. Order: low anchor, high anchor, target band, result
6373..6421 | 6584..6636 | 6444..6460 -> 0.03 mag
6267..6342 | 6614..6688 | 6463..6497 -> 0.01 mag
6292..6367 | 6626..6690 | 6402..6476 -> 0.03 mag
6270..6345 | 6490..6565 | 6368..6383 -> 0.03 mag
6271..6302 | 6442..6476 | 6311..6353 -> -0.03 mag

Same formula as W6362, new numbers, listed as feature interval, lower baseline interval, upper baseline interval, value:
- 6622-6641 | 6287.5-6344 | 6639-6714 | -0.05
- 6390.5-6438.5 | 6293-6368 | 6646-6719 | 0.01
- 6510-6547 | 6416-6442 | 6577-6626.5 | -0.02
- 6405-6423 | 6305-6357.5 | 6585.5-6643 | 0.03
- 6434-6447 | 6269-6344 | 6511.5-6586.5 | 0.06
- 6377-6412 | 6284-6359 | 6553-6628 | 0.03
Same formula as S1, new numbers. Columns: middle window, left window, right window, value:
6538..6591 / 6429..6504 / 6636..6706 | -1.3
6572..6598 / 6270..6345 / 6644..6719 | -0.9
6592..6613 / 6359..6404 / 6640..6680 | -0.3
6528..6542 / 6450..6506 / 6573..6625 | -0.4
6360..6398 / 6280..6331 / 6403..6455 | 0.5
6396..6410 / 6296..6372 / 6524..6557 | 0.6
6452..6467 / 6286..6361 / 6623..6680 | 0.3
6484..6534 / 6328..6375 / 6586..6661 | 0.7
